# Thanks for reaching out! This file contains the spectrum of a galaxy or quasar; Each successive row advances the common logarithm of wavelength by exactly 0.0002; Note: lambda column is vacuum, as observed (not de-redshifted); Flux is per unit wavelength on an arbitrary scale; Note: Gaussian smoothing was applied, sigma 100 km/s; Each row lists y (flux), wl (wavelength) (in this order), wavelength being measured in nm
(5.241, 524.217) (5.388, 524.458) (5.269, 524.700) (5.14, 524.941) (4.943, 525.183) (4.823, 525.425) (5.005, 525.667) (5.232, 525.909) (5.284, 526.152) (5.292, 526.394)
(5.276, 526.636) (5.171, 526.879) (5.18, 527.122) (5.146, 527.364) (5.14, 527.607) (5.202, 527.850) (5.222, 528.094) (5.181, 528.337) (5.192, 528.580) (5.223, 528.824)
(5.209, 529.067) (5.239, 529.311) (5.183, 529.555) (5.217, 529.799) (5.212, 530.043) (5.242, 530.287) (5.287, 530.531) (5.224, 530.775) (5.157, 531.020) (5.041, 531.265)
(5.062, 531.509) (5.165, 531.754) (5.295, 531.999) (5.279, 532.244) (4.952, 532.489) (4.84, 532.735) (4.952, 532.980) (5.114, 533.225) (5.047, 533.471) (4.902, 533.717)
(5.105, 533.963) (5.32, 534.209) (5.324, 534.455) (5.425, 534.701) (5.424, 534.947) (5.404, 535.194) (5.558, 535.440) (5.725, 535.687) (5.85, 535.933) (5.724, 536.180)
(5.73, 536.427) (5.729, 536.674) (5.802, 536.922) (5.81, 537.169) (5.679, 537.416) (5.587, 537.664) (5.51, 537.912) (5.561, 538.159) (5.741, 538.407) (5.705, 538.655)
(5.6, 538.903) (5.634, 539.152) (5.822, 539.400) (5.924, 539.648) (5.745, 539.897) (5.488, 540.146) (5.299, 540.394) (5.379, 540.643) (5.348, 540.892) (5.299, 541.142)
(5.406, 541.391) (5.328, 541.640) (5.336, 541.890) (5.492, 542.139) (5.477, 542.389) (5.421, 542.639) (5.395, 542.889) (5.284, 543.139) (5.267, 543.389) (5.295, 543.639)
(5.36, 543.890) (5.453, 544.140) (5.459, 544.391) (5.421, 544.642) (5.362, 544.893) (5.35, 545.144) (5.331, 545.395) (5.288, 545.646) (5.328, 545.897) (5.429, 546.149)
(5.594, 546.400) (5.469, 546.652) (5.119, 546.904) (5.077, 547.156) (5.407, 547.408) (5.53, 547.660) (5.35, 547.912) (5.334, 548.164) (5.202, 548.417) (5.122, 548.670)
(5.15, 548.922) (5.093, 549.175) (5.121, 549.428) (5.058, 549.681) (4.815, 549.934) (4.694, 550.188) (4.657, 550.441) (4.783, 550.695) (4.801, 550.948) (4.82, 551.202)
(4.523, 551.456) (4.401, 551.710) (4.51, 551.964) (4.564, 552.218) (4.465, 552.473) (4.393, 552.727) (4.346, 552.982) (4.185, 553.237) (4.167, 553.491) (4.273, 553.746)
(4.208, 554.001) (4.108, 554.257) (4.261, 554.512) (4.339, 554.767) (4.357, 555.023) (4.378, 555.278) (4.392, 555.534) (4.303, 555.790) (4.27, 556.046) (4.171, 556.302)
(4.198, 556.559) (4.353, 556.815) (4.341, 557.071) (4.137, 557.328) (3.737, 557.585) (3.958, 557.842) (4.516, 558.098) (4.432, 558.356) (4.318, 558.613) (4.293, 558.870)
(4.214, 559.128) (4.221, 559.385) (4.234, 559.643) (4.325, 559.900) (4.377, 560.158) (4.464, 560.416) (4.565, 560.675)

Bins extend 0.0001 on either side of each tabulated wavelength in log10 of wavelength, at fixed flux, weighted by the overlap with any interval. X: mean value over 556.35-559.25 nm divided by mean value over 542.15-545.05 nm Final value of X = 0.78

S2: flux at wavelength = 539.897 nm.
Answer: 5.745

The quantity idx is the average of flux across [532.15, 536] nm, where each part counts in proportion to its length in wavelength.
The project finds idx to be 5.26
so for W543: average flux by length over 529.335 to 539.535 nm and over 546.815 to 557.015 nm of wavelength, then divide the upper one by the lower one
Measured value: 0.86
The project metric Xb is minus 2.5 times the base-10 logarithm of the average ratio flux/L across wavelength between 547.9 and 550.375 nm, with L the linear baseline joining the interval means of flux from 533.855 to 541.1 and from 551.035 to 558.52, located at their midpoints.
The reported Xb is -0.08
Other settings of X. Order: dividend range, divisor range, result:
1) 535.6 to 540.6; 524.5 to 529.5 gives 1.10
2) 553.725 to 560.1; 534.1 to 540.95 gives 0.76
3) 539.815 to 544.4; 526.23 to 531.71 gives 1.04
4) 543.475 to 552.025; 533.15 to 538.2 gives 0.94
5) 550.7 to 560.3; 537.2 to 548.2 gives 0.79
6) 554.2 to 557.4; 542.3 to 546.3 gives 0.80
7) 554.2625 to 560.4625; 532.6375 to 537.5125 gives 0.79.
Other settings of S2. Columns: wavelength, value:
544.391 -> 5.459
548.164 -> 5.334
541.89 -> 5.336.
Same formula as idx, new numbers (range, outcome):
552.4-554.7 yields 4.27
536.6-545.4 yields 5.5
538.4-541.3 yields 5.57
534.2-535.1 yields 5.38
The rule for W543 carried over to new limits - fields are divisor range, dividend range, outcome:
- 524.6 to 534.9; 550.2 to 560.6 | 0.84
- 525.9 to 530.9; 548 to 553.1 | 0.92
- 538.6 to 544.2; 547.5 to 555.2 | 0.86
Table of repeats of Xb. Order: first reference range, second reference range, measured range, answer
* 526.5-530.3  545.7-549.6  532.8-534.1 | 0.04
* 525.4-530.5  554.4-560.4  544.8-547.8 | -0.16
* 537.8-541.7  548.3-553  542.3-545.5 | -0.02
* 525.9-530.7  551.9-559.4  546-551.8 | -0.13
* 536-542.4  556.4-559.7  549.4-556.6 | 0.03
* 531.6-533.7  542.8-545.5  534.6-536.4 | -0.09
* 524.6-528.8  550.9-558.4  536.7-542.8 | -0.17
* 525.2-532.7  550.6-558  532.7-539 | -0.11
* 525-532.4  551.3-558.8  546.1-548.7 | -0.17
